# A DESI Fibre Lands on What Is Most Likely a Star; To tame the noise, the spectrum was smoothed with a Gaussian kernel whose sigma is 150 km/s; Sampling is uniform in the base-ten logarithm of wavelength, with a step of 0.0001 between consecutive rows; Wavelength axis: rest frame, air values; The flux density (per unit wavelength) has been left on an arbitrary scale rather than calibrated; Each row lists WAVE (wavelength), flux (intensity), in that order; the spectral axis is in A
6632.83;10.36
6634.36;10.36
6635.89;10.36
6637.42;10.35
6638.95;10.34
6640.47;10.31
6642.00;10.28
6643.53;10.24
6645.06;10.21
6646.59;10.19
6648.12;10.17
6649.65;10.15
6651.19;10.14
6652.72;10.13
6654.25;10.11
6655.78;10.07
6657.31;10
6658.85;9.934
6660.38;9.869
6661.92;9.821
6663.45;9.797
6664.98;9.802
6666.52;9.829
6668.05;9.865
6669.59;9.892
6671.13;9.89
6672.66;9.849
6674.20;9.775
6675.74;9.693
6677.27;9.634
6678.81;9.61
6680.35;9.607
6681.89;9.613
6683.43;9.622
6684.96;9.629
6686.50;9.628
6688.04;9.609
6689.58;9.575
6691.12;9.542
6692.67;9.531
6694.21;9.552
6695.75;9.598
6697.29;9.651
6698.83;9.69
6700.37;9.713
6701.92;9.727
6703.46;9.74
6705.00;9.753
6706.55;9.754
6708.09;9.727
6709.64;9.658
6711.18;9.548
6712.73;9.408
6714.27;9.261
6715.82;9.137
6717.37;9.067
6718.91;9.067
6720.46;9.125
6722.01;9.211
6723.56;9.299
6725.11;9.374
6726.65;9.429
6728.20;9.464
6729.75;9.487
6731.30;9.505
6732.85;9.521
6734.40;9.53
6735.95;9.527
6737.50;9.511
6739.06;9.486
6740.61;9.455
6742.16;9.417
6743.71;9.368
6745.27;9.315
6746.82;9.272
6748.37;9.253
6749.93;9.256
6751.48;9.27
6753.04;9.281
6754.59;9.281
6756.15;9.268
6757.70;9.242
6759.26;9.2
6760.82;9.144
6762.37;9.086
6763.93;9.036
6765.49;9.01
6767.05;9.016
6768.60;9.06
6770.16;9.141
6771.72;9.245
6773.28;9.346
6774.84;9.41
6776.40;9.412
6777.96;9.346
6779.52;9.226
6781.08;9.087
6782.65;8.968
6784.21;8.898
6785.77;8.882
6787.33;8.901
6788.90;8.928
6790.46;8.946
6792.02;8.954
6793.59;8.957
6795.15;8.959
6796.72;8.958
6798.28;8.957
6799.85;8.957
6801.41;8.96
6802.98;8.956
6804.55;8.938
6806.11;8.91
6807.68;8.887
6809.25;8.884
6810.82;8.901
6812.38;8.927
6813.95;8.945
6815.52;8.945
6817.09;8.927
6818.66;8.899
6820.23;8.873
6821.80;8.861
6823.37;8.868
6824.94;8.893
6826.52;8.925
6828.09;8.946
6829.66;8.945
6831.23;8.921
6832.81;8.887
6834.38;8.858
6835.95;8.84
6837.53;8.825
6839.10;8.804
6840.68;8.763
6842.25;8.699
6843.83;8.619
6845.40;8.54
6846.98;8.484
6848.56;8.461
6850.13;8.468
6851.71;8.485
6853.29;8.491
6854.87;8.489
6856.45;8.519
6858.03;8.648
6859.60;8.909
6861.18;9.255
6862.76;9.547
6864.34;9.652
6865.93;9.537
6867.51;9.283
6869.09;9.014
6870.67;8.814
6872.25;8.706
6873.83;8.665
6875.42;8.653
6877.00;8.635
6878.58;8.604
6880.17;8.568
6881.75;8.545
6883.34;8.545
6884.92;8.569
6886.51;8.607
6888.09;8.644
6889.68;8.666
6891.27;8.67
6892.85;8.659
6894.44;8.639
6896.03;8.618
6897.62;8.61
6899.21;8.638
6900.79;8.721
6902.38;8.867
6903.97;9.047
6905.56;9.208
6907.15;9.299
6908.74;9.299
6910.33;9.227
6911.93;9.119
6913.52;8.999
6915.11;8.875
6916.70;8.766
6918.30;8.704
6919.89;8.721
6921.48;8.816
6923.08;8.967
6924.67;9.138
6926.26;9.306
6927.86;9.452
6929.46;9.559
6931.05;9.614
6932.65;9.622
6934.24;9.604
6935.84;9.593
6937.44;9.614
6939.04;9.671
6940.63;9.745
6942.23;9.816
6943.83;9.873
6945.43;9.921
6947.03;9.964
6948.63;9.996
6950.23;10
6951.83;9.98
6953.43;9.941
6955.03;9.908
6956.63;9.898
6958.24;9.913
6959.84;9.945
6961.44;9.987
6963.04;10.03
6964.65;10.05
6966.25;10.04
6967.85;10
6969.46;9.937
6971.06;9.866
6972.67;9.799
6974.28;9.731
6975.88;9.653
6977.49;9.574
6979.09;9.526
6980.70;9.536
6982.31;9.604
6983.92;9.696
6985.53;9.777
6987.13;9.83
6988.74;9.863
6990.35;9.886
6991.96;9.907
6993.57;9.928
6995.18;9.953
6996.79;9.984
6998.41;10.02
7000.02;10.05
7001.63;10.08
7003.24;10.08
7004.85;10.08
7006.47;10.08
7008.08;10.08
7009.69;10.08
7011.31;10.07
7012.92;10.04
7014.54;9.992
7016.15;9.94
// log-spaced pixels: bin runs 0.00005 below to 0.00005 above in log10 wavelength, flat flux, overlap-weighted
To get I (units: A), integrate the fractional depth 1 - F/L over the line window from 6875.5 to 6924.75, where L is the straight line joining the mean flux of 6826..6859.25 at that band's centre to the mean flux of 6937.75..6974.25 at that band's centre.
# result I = 2.7 A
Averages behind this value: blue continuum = 8.7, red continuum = 9.91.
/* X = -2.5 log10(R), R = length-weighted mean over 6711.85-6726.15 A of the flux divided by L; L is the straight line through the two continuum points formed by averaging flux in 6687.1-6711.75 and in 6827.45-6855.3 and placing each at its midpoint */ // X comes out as 0.03 mag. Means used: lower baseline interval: 9.65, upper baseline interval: 8.7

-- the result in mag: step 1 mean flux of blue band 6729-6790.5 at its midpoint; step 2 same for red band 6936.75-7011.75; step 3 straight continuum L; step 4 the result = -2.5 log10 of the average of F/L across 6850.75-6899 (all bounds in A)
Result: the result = 0.10 mag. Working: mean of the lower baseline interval 9.24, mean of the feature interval 8.77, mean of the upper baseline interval 9.89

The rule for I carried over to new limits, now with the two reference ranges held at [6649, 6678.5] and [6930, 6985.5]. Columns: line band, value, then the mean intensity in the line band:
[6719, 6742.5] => 1.1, 9.41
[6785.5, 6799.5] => 1.3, 8.94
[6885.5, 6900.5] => 1.8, 8.64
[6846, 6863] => 2.0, 8.68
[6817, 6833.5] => 1.6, 8.9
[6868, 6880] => 1.3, 8.73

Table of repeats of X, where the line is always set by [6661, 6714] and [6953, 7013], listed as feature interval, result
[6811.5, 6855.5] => 0.12 mag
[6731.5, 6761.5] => 0.04 mag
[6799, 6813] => 0.10 mag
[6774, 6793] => 0.08 mag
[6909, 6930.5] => 0.09 mag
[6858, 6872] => 0.07 mag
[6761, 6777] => 0.07 mag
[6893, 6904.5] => 0.13 mag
